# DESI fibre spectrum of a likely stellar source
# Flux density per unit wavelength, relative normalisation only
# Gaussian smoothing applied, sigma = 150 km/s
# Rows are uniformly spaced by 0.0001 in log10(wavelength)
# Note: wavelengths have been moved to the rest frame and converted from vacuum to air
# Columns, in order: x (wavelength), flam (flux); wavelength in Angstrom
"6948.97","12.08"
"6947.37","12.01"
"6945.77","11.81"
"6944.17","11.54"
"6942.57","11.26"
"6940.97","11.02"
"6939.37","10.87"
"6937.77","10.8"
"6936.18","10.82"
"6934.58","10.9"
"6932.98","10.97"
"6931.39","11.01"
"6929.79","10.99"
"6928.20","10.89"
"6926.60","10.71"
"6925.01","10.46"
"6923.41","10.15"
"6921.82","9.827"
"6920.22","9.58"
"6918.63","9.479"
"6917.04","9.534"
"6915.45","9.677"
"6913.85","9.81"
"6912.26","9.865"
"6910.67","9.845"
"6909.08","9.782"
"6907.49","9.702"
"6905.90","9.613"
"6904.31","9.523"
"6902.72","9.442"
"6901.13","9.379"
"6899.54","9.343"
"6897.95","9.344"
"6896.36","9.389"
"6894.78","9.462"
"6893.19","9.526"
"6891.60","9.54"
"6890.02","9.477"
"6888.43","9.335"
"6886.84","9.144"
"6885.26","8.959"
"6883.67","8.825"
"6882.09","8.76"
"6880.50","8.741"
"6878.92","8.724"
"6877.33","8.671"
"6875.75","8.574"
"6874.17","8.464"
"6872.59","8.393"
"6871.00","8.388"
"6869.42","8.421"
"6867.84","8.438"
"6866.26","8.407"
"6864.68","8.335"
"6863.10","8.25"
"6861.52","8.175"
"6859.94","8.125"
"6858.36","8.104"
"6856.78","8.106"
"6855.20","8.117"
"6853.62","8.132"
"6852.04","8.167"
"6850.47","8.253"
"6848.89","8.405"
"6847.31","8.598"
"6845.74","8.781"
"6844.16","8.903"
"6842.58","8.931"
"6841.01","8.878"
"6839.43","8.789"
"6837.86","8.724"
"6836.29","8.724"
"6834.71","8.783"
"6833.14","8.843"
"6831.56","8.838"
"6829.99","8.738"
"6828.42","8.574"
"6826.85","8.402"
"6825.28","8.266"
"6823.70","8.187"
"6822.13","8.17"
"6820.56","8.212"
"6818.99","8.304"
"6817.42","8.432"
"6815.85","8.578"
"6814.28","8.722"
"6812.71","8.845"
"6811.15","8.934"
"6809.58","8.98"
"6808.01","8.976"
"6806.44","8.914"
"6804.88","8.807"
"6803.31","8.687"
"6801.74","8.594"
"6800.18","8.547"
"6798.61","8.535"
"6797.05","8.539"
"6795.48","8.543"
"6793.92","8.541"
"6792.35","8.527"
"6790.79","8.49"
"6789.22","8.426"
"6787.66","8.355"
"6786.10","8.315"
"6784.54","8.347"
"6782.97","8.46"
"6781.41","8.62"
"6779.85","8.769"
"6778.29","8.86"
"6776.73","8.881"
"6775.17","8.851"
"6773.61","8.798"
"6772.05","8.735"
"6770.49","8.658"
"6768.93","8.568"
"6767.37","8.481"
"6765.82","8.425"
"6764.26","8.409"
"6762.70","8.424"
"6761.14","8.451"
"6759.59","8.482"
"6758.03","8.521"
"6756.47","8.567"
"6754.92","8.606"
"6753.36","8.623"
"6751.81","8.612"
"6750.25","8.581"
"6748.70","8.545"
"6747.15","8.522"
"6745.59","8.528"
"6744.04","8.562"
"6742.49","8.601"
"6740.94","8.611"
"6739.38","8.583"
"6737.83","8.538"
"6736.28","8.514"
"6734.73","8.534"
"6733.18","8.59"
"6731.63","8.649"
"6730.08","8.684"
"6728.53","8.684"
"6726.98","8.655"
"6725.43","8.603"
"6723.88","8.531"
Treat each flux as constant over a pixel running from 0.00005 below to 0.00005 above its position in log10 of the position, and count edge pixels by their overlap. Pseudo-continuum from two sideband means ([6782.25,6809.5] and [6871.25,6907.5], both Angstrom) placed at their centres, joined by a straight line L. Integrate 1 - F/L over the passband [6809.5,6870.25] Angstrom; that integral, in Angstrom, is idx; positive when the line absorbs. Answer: 2.3 Angstrom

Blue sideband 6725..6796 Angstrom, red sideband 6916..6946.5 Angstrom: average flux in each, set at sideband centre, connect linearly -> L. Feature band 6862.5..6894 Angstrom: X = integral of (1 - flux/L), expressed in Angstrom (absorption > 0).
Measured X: 3.90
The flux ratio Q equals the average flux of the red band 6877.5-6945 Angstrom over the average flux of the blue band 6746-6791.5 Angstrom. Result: 1.16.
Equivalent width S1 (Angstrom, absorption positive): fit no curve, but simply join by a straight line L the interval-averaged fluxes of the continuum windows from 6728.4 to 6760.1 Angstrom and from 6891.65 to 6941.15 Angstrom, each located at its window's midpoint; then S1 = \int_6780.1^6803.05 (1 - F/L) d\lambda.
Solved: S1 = 1.2 Angstrom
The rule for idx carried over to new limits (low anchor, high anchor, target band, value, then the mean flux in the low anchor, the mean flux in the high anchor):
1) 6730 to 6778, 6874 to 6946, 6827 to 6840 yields 0.7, 8.59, 9.86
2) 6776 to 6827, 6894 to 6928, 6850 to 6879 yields 2.9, 8.57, 9.73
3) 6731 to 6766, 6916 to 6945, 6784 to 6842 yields 4.2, 8.54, 10.6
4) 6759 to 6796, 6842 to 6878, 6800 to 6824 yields -0.4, 8.56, 8.39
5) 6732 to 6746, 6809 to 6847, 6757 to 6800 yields 0.2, 8.57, 8.65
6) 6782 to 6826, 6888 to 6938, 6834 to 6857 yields 1.3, 8.54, 9.94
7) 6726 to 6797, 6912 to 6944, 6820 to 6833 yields 1.2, 8.57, 10.5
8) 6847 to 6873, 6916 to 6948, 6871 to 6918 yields 0.9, 8.27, 10.7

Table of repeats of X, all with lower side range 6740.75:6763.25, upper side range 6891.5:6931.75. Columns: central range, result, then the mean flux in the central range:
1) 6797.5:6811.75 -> 0.33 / 8.77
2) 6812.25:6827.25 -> 1.14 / 8.4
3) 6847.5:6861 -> 1.69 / 8.19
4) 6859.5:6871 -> 1.39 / 8.32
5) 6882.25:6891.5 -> 0.47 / 9.16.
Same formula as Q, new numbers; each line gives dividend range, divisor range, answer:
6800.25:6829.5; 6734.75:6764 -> 1.01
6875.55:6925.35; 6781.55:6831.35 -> 1.10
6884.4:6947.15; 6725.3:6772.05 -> 1.18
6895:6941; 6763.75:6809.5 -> 1.17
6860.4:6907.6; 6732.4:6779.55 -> 1.04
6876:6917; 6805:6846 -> 1.08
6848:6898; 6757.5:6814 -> 1.00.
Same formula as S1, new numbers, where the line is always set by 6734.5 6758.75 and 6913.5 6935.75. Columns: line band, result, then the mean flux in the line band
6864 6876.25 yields 1.69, 8.43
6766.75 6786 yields 0.43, 8.66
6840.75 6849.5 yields 0.71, 8.75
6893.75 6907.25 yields 0.83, 9.45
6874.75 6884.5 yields 1.14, 8.71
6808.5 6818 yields 0.47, 8.76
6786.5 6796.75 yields 0.60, 8.47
